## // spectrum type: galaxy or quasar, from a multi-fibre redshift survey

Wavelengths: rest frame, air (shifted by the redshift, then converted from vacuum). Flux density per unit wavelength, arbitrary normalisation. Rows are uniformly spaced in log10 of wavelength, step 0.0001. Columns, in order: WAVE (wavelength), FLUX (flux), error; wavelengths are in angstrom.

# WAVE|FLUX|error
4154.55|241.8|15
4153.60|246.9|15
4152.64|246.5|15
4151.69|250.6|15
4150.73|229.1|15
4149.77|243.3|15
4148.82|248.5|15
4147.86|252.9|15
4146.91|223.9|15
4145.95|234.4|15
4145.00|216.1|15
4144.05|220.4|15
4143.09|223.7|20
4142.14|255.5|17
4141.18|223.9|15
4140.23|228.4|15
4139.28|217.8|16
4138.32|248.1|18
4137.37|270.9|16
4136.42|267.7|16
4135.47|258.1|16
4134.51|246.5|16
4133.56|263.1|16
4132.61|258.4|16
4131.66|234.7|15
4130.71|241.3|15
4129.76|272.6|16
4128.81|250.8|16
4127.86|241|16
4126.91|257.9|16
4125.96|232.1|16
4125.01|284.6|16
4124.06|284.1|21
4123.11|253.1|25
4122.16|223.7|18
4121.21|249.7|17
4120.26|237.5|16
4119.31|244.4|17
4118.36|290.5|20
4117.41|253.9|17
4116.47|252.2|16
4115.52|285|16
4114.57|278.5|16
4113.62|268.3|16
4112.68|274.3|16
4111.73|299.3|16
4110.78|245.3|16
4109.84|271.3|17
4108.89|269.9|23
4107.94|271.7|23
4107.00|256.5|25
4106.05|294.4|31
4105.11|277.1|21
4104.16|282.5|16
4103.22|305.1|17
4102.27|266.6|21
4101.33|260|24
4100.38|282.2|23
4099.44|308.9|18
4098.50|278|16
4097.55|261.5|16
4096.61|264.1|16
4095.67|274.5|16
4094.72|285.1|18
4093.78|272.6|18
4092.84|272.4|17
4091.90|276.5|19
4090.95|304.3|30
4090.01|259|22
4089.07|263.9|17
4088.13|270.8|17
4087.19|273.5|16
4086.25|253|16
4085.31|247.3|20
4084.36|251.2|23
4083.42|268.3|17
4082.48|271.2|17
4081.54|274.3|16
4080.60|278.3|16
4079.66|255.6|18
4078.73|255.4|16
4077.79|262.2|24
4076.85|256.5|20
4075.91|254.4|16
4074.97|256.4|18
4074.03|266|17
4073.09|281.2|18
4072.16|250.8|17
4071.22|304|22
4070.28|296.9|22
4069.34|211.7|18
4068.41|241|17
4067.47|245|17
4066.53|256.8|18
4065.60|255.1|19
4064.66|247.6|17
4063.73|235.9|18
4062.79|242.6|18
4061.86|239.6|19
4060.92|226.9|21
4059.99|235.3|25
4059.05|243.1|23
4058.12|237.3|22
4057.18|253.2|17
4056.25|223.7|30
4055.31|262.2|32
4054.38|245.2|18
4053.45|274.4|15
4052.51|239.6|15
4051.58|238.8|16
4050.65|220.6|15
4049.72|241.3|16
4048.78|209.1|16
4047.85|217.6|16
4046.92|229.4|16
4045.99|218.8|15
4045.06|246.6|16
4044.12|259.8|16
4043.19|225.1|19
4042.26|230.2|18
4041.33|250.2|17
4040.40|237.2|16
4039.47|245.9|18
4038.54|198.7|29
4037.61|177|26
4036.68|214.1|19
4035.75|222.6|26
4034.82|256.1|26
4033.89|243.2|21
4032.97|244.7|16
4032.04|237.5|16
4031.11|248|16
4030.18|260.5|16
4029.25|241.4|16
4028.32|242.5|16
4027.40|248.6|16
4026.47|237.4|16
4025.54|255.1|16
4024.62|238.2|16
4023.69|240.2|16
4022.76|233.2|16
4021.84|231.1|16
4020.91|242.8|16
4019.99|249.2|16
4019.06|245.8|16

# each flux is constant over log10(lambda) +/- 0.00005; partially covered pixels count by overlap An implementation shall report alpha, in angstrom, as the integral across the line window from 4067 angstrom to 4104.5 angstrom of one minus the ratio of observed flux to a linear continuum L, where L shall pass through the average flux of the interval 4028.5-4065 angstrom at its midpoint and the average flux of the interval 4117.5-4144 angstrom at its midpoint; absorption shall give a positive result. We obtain -4.0 angstrom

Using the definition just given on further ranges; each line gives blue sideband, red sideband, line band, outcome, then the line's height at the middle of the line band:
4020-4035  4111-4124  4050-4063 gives 0.4 angstrom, 250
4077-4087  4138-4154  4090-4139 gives -3.5 angstrom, 249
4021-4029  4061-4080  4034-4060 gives 1.4 angstrom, 248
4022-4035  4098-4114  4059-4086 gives 0.7 angstrom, 263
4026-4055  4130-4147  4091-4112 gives -3.3 angstrom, 239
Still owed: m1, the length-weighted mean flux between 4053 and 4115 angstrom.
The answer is 264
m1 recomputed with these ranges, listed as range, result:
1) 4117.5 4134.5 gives 254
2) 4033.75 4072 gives 239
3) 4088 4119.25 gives 275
